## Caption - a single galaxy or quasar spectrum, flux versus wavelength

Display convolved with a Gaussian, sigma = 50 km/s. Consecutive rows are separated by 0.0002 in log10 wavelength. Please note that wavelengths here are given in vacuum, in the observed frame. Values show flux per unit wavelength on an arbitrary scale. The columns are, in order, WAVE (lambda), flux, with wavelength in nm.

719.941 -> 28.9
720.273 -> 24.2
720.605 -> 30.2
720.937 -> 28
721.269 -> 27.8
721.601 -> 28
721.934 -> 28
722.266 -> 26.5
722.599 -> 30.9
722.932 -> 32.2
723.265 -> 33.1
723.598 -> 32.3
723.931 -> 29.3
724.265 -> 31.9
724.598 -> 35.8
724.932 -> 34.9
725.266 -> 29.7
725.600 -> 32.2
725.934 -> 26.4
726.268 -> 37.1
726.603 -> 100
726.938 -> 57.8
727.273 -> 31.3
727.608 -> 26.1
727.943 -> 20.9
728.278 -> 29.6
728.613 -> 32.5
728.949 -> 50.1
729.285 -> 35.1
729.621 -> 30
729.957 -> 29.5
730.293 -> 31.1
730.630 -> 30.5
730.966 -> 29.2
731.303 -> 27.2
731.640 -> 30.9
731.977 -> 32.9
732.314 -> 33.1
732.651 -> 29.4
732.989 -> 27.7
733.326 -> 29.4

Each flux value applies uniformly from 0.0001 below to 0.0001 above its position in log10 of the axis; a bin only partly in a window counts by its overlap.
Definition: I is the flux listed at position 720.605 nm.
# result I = 30.2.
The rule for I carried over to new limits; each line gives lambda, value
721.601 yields 28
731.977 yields 32.9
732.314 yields 33.1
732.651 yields 29.4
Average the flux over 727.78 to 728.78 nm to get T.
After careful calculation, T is 27.7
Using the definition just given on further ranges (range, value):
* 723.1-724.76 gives 32.5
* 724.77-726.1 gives 30.8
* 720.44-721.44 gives 28.7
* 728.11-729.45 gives 36.8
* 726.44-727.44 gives 62.9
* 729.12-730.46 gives 31.4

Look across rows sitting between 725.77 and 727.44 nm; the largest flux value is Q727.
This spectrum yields 100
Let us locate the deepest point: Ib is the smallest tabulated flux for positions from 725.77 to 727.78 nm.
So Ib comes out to 26.1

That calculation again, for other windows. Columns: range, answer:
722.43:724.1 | 29.3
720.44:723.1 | 26.5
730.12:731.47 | 27.2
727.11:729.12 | 20.9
